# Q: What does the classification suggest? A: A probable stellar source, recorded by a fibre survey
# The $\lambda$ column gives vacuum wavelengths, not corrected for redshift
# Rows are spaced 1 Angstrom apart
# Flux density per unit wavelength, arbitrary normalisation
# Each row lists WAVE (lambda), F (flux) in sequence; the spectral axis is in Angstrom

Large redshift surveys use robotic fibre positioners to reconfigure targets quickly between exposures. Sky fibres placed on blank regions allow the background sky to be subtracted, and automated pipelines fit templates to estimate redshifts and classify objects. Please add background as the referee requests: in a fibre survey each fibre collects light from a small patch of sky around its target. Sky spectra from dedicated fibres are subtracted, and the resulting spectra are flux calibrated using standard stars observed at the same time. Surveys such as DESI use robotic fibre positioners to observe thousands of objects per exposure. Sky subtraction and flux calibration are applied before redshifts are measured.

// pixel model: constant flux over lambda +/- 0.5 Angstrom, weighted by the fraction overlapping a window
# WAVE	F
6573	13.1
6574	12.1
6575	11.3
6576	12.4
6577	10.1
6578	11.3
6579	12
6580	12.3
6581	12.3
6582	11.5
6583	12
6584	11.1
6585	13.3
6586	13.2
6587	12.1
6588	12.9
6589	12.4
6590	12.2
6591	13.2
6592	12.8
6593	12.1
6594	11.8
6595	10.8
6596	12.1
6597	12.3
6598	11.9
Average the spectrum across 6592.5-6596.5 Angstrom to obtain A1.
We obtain 11.7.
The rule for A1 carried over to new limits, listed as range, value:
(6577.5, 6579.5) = 11.7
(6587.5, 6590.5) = 12.5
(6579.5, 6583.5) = 12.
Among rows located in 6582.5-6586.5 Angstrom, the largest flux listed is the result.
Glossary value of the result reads 13.3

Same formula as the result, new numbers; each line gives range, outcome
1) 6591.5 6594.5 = 12.8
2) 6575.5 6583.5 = 12.4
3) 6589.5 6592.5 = 13.2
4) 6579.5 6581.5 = 12.3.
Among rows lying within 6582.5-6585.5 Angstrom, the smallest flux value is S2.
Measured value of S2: 11.1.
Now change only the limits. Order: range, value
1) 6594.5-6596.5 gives 10.8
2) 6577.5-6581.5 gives 11.3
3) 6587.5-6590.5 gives 12.2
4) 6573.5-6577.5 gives 10.1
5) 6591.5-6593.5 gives 12.1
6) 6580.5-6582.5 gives 11.5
